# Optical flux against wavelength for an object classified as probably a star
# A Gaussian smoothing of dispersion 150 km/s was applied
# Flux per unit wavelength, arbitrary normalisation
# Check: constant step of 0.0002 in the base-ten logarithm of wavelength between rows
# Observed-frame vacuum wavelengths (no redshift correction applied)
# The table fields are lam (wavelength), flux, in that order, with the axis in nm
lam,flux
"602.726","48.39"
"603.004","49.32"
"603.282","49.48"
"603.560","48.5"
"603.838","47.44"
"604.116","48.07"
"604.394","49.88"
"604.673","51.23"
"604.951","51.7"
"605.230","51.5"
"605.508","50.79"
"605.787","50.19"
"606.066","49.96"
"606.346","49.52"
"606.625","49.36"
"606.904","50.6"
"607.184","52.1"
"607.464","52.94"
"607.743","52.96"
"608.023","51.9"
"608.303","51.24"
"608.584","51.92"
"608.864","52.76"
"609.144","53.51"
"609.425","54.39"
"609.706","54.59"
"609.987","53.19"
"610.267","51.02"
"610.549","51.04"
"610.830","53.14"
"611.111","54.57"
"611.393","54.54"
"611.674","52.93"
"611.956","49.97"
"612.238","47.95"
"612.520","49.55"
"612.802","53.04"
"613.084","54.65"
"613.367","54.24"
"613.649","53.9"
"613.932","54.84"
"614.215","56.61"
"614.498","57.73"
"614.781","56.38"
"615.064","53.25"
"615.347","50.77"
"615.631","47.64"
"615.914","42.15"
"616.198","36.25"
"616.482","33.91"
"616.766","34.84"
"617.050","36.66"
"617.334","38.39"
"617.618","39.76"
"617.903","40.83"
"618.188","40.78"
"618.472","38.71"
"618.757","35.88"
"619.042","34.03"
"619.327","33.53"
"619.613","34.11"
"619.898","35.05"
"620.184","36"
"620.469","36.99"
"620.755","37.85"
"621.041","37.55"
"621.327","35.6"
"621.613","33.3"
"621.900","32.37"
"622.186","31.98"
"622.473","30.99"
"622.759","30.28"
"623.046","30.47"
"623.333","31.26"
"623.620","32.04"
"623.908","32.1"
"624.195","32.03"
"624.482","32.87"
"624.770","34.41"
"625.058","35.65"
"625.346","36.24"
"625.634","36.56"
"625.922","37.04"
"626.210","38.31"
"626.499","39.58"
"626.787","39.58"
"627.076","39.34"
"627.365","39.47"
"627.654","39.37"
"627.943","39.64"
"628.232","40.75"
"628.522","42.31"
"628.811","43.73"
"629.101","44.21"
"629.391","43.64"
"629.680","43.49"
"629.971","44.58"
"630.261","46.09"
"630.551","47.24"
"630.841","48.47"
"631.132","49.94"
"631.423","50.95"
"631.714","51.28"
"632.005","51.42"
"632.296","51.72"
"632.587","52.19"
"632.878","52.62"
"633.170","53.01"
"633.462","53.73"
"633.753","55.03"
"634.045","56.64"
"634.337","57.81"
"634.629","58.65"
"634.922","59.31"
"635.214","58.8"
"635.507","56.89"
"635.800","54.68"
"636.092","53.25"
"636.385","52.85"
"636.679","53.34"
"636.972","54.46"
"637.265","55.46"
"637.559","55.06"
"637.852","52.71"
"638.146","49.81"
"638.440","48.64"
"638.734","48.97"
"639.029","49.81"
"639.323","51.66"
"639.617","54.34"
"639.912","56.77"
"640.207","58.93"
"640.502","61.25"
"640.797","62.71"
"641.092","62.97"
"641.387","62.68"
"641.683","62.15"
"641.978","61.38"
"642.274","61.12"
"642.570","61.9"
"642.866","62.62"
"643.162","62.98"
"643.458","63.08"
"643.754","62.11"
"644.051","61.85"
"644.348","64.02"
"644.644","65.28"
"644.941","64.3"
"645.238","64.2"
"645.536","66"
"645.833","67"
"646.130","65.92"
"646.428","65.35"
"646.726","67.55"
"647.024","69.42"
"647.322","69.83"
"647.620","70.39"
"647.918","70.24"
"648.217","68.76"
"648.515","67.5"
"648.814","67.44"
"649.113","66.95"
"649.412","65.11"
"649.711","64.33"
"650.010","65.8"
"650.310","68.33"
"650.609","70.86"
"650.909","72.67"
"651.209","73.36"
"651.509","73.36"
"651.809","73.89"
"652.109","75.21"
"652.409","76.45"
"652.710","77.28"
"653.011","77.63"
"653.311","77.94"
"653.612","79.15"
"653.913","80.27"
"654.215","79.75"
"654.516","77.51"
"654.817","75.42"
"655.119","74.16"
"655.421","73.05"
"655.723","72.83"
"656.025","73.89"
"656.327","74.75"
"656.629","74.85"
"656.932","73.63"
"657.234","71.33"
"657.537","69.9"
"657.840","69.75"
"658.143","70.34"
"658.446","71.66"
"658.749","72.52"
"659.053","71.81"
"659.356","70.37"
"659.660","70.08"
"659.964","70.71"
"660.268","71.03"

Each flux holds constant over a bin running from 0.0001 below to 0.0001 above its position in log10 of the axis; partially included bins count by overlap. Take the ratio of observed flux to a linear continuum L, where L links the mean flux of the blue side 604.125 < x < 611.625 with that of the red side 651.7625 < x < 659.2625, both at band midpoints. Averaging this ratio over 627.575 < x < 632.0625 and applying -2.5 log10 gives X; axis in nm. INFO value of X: 0.34 mag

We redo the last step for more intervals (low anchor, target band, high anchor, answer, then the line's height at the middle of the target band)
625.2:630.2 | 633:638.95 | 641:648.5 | -0.044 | 52.4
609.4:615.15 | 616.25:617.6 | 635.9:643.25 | 0.429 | 53.9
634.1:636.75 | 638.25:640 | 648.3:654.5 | 0.168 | 60.1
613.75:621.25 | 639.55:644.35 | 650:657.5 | 0.043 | 63.9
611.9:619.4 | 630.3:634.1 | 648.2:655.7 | 0.127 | 58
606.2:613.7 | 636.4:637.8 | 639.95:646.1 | 0.126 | 61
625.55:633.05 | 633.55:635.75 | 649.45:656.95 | -0.125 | 51.1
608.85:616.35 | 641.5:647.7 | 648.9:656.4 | 0.075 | 69.2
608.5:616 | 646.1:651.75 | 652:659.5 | 0.036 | 71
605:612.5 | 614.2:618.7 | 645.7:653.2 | 0.258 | 55.3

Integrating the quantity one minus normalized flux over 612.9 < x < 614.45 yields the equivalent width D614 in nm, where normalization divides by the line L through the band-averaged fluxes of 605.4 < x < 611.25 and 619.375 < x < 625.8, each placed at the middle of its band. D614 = -0.34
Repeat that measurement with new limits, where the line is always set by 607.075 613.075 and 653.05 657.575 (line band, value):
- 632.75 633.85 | 0.18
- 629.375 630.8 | 0.39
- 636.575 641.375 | 0.86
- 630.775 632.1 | 0.27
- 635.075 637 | 0.31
